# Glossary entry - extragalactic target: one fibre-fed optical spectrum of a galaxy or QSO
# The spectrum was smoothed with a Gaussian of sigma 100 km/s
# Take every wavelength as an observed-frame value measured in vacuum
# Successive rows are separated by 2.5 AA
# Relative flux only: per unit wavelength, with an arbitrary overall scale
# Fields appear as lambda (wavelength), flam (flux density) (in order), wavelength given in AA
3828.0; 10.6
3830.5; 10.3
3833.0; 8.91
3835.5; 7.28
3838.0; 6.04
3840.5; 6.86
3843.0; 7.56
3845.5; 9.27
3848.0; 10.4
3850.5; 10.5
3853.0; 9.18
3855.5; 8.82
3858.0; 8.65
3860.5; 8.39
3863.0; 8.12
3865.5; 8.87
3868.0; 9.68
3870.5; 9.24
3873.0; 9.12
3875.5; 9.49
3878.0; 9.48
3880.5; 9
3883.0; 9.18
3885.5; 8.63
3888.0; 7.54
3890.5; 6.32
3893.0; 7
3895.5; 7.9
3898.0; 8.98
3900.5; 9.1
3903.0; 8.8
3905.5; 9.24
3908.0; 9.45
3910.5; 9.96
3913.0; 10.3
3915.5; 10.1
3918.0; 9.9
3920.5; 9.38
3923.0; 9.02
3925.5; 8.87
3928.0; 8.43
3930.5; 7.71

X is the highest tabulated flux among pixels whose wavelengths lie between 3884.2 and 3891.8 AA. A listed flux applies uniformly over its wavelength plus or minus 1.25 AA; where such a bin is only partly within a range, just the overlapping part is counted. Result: 8.63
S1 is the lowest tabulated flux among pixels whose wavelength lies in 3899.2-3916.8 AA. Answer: 8.8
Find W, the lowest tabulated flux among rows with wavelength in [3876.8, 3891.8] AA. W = 6.32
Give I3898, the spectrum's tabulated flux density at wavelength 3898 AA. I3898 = 8.98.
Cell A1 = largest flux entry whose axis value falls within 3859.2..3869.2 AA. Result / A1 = 9.68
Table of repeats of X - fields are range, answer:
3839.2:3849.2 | 10.4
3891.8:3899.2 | 8.98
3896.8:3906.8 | 9.24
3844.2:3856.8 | 10.5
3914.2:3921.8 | 10.1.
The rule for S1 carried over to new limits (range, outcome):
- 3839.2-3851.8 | 6.86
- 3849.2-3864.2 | 8.12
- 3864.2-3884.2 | 8.87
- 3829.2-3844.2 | 6.04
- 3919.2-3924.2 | 9.02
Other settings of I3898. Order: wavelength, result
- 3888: 7.54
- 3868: 9.68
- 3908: 9.45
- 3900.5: 9.1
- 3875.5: 9.49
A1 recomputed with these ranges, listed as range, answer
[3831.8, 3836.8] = 8.91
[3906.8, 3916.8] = 10.3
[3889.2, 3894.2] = 7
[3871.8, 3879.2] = 9.49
